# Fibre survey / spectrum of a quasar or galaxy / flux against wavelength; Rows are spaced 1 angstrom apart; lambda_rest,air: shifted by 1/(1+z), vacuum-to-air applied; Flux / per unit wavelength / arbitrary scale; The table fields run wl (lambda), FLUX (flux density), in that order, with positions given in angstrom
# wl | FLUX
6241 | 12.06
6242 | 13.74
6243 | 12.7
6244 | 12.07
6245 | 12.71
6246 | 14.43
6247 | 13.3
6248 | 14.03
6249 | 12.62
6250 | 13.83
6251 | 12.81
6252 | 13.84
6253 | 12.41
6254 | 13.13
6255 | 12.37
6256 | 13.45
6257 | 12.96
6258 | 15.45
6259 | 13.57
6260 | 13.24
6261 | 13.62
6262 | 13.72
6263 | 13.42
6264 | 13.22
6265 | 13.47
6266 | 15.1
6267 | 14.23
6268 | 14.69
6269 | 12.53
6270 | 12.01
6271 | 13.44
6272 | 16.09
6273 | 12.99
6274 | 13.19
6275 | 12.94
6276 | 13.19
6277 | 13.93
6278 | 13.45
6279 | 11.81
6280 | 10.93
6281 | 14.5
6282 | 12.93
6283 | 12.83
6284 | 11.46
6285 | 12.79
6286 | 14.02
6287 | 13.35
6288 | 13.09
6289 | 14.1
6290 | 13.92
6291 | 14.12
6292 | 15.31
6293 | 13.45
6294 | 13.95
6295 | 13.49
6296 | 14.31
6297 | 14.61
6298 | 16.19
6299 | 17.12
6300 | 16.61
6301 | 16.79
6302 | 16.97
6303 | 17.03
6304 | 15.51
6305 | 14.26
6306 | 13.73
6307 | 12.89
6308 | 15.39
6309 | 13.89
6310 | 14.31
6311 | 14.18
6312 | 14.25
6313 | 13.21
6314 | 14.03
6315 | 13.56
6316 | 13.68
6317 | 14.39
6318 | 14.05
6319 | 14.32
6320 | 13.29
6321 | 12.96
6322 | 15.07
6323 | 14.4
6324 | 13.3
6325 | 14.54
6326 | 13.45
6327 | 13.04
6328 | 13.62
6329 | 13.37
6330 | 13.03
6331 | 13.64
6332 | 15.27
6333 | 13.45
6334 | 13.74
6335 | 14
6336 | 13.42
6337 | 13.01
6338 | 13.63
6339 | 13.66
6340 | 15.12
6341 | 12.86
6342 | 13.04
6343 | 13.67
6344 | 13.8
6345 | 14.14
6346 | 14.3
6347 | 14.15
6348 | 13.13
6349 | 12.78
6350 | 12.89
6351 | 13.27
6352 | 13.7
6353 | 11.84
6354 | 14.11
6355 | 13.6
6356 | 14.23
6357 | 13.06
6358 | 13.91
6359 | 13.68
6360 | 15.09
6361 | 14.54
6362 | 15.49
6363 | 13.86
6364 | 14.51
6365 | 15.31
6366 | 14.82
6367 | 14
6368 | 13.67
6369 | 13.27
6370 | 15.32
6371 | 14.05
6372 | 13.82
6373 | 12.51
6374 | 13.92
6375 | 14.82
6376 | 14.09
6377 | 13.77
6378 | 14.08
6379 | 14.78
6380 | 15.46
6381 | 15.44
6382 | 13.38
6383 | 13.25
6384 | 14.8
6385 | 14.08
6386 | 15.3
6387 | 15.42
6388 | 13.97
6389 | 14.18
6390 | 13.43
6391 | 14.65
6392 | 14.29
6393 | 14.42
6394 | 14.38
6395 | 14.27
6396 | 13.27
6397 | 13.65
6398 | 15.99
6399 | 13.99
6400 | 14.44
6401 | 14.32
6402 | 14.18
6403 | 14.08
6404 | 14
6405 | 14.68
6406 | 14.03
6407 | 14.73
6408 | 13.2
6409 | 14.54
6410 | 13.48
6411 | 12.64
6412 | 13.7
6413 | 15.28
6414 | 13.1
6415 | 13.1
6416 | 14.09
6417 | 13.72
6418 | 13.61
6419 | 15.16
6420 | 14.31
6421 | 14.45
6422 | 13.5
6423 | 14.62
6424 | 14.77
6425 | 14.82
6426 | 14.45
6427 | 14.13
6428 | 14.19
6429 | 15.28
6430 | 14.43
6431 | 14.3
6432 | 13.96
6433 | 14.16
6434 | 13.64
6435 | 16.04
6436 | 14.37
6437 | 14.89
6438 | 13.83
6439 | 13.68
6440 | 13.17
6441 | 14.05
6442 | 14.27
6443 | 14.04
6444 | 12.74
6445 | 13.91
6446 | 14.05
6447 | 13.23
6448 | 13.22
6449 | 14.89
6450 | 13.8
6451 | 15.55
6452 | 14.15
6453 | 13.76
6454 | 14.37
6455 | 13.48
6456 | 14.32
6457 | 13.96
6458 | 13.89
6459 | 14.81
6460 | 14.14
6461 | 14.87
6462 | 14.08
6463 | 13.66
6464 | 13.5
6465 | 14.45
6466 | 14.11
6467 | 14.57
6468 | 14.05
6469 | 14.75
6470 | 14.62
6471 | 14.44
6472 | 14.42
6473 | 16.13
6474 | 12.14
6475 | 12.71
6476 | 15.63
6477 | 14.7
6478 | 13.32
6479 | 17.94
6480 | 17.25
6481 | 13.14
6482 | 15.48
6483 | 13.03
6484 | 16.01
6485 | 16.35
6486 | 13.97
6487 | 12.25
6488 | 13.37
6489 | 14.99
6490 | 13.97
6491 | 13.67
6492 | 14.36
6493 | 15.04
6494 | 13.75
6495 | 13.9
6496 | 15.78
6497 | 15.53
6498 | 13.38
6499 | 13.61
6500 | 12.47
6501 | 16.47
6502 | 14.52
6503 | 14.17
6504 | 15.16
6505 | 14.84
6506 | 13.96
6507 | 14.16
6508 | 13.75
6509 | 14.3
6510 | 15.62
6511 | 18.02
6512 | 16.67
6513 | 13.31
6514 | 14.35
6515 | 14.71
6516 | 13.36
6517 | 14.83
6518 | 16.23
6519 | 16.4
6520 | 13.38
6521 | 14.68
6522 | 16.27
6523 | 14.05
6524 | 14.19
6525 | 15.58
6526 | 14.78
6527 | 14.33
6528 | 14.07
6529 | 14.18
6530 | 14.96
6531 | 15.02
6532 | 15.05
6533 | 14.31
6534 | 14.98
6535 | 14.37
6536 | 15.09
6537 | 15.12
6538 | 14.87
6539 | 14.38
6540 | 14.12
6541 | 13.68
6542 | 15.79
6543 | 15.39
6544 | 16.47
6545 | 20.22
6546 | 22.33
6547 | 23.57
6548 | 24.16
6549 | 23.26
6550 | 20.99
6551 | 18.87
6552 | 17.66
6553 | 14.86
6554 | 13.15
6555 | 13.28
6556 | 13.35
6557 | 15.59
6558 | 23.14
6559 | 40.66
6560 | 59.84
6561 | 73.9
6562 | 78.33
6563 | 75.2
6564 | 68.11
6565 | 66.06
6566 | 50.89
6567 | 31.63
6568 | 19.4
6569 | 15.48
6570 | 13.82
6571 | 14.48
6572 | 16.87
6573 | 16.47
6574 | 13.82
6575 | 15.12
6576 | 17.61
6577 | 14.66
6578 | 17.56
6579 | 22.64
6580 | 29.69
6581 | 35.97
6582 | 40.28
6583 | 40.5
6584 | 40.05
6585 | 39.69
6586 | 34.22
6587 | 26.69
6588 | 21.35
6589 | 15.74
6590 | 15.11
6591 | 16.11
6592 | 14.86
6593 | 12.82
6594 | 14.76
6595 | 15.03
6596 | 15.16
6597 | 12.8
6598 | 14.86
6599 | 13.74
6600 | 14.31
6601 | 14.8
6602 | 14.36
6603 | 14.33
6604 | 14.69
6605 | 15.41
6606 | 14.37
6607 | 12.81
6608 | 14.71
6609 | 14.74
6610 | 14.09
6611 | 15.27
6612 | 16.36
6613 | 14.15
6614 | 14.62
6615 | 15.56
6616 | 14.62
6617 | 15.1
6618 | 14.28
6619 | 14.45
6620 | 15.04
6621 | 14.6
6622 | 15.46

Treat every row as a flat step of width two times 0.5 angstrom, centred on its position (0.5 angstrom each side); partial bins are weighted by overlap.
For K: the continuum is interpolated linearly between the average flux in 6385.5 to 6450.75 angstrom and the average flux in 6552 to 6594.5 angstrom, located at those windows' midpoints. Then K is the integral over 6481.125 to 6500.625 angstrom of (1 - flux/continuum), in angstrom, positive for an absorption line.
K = 6.4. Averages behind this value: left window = 14.2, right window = 29.2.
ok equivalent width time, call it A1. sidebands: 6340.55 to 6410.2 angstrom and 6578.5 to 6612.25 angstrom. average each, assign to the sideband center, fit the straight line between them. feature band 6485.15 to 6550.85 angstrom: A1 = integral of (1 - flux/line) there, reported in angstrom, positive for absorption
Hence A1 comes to 9.57 angstrom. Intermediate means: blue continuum 14.1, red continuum 20.1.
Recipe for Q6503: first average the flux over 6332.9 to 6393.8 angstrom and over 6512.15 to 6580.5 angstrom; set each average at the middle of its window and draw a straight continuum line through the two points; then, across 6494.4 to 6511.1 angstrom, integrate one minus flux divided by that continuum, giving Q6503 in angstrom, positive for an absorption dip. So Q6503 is 4.6 angstrom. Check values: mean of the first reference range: 14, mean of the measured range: 14.6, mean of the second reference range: 22.2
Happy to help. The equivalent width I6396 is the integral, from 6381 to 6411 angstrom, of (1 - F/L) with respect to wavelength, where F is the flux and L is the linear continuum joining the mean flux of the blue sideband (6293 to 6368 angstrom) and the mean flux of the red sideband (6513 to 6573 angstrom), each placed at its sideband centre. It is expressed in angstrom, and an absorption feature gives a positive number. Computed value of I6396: 4.6 angstrom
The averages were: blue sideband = 14.1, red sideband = 22.7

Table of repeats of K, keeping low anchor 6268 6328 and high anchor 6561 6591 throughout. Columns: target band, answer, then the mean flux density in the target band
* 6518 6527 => 4.25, 15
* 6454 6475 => 8.90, 14.2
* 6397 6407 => 3.02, 14.4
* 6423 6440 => 6.12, 14.4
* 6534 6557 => 9.91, 17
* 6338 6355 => 3.53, 13.5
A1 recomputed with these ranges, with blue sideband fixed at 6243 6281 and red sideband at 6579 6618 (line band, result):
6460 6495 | 5.58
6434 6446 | 1.76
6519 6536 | 3.14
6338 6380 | 3.17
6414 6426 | 1.48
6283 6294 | 0.23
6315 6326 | 0.33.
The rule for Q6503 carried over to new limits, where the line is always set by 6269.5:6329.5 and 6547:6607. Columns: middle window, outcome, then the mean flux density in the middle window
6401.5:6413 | 2.79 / 14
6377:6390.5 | 2.38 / 14.4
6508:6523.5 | 5.35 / 15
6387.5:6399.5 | 2.47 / 14.2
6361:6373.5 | 1.91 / 14.2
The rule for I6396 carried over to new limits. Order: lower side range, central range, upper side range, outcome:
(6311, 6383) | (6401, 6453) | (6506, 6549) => 2.0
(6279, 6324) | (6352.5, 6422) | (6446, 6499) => 0.6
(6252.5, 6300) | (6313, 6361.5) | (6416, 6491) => 0.5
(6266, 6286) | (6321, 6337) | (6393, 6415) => -0.2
